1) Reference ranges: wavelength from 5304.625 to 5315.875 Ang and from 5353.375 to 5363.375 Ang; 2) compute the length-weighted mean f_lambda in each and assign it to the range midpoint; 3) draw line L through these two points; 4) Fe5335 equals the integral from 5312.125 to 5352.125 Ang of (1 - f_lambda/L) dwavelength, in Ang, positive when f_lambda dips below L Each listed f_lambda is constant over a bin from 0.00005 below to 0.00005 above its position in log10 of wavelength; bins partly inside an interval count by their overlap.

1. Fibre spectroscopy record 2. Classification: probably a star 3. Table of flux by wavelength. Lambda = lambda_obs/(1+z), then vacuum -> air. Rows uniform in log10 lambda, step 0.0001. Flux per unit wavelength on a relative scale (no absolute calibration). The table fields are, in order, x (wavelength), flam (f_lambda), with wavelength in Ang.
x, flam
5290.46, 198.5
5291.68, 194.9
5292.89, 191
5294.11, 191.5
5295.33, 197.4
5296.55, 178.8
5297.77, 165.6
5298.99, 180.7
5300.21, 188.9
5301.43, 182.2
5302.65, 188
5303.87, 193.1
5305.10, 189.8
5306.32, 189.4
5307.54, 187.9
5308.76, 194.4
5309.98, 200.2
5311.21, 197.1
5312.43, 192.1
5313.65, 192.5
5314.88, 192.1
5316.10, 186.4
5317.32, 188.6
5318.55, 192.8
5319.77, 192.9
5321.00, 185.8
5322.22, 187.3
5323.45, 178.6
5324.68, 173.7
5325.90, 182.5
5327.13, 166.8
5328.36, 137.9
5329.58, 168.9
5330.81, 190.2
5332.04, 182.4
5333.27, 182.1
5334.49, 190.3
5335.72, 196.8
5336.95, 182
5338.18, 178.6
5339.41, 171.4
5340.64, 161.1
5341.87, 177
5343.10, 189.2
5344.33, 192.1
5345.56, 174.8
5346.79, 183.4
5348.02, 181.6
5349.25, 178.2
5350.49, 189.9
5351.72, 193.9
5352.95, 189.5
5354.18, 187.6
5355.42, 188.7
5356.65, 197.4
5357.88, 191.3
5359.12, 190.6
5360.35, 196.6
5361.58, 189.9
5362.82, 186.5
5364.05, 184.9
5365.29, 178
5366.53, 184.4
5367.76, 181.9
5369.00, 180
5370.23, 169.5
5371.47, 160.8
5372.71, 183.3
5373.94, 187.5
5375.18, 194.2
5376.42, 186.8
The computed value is 2.06 Ang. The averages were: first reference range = 193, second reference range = 191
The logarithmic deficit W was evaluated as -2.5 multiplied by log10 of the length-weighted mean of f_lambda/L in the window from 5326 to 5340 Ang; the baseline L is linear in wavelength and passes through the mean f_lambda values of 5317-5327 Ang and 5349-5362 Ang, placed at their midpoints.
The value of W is 0.05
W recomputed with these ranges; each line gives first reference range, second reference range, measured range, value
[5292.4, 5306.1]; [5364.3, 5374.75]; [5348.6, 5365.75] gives -0.05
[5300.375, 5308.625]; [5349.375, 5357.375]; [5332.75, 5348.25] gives 0.05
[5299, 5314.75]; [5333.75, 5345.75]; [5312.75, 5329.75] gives 0.03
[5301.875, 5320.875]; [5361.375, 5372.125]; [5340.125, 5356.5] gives -0.01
